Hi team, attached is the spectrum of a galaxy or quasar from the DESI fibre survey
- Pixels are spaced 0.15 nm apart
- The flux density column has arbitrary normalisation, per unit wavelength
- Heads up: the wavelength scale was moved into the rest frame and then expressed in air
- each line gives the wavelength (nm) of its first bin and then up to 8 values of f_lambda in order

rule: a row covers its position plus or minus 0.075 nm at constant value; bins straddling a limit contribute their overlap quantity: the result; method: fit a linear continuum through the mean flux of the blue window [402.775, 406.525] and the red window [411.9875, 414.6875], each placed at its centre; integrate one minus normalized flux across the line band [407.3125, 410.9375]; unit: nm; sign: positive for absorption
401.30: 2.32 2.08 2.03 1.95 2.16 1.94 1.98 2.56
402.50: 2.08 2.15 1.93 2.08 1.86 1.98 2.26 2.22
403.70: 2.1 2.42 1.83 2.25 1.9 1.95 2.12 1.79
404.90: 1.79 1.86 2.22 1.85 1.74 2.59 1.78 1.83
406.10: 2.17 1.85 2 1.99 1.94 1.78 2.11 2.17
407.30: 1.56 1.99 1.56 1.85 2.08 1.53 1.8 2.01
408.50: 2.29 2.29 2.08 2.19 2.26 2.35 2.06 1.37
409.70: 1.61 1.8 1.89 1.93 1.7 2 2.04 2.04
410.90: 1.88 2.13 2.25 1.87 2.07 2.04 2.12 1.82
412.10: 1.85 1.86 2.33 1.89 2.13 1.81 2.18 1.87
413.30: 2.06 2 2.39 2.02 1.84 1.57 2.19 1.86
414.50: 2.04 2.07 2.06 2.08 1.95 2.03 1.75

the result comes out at 0.12 nm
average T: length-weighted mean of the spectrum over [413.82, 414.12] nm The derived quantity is 1.71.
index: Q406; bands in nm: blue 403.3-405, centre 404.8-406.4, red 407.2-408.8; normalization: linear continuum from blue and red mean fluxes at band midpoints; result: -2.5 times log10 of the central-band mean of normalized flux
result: 0.02 mag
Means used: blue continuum 2.05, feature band 1.97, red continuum 1.91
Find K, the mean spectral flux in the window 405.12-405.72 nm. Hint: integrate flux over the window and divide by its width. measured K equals 2.09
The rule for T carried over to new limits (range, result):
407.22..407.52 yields 1.78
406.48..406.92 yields 1.9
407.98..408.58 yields 1.91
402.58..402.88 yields 2.04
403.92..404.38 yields 2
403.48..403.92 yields 2.24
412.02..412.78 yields 2.01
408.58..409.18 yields 2.21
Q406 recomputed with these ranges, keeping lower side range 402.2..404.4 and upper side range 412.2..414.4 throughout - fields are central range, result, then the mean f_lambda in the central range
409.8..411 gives 0.06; 1.92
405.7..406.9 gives 0.08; 1.93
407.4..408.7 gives 0.07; 1.93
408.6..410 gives 0.03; 1.99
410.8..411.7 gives -0.01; 2.04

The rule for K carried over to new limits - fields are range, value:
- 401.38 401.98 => 2.05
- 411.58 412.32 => 1.94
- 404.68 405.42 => 1.9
